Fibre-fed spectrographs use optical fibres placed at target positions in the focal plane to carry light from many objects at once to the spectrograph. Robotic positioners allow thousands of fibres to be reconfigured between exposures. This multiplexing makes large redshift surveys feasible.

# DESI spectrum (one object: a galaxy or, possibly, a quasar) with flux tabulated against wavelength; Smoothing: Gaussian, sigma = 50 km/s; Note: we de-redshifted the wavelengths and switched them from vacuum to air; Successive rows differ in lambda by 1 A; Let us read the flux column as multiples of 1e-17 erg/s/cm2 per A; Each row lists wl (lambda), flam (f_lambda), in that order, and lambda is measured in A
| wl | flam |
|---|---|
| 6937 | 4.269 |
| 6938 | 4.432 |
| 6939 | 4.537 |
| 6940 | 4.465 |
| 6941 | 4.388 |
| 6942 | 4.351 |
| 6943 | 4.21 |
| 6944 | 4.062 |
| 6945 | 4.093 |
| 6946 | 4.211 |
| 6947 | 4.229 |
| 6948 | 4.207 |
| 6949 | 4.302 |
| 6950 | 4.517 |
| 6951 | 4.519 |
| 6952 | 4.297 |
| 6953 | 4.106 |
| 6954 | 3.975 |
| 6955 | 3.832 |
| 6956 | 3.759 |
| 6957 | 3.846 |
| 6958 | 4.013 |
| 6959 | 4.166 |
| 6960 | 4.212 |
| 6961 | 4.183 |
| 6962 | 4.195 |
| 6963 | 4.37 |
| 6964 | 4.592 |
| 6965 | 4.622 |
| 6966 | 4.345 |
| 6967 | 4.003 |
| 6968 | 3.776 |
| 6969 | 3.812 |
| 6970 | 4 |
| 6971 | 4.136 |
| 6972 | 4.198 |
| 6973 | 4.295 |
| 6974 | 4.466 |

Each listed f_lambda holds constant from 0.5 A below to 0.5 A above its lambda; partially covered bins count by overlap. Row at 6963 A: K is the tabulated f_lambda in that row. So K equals 4.37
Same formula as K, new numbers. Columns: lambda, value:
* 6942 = 4.351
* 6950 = 4.517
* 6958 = 4.013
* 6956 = 3.759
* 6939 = 4.537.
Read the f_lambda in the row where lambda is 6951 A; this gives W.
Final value 4.519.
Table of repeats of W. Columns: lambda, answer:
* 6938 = 4.432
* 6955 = 3.832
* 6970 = 4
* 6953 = 4.106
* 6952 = 4.297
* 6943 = 4.21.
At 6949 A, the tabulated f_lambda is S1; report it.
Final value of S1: 4.302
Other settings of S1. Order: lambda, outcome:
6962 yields 4.195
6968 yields 3.776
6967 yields 4.003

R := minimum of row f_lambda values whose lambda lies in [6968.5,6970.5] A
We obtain 3.812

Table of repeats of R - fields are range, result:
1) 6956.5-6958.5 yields 3.846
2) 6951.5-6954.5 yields 3.975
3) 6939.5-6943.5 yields 4.21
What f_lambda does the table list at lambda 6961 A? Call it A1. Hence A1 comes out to 4.183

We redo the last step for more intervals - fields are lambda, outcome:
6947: 4.229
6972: 4.198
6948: 4.207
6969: 3.812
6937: 4.269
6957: 3.846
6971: 4.136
